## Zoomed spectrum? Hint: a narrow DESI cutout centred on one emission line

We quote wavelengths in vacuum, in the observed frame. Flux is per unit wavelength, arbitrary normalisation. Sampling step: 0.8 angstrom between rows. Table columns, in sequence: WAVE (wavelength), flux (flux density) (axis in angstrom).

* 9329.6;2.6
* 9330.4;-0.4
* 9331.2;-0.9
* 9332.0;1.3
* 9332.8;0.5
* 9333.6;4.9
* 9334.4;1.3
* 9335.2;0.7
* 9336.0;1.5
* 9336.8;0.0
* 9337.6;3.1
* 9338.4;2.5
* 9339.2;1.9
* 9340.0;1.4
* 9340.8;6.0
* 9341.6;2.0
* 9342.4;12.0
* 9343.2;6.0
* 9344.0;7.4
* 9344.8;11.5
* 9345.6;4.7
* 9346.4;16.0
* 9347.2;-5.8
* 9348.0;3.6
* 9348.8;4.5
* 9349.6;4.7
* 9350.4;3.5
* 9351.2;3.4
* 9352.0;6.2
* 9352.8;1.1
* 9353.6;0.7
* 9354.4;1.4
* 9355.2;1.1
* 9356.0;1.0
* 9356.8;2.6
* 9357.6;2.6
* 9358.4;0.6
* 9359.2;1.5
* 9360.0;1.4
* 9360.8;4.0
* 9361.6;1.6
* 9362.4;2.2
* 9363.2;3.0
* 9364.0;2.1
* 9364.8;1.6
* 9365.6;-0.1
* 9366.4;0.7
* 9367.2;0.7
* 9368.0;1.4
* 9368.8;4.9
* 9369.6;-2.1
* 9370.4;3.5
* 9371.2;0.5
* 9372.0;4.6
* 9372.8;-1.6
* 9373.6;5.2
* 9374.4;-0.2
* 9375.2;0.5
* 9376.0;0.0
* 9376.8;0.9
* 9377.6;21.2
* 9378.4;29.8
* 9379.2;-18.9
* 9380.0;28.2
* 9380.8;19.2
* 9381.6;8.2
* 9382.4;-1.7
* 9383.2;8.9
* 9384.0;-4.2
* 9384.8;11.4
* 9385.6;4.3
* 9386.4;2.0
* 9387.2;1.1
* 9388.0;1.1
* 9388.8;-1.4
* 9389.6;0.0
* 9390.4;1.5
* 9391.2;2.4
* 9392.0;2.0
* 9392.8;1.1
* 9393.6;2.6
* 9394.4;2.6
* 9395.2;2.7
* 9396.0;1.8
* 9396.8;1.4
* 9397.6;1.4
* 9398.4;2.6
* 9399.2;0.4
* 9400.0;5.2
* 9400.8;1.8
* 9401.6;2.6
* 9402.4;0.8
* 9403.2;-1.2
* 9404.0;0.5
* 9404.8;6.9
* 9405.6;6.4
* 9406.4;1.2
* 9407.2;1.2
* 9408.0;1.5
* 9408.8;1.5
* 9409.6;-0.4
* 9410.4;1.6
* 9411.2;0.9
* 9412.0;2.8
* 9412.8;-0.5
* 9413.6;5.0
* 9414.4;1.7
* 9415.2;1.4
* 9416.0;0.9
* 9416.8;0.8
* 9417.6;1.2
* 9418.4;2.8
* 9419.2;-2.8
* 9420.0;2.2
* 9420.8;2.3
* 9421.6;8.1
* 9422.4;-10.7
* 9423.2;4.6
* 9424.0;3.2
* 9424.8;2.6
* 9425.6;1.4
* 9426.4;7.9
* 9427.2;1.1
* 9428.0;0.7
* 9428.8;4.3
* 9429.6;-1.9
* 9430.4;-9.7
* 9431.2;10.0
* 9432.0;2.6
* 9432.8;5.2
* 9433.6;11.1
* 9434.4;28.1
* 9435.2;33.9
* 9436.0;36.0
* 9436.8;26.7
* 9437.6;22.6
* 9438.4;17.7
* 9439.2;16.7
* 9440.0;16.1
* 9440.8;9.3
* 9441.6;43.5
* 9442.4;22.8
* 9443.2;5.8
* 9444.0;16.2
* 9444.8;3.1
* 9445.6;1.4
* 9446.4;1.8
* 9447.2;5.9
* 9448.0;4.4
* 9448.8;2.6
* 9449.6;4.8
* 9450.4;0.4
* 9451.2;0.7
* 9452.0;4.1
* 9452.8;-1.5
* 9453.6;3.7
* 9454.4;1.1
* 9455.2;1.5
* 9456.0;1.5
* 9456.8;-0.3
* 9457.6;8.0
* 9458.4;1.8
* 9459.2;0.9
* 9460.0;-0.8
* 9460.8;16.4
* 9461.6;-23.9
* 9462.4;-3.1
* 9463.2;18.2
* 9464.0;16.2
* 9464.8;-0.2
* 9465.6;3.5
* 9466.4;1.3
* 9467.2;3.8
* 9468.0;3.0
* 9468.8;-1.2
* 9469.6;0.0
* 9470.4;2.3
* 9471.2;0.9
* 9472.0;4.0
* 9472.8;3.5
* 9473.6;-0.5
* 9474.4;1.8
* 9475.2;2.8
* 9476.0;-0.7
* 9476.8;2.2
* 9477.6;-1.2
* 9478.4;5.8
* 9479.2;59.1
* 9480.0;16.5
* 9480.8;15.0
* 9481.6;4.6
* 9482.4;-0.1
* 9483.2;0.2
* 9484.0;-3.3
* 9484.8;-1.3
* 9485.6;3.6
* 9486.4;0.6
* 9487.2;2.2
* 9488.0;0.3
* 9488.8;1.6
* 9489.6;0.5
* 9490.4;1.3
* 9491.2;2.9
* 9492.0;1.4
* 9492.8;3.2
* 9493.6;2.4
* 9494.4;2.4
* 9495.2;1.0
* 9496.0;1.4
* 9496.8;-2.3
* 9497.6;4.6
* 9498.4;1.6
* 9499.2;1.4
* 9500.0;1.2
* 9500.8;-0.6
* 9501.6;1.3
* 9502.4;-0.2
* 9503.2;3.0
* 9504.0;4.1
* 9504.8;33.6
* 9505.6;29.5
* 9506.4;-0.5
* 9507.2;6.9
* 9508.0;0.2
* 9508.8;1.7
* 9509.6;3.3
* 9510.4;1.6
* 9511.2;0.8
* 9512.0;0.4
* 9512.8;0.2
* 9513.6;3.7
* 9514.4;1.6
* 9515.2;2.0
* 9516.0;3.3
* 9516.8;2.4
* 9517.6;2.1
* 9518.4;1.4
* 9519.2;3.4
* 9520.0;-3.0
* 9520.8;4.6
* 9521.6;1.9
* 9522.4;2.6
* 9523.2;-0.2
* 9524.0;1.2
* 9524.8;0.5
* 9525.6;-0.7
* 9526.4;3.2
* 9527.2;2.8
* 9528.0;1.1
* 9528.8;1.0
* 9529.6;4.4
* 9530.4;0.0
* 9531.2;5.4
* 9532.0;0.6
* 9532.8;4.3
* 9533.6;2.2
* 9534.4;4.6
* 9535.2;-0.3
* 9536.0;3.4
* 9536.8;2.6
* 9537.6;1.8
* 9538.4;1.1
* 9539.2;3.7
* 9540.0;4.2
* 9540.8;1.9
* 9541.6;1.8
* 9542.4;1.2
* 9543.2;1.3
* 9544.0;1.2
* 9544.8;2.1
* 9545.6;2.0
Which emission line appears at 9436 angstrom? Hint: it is [O III]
